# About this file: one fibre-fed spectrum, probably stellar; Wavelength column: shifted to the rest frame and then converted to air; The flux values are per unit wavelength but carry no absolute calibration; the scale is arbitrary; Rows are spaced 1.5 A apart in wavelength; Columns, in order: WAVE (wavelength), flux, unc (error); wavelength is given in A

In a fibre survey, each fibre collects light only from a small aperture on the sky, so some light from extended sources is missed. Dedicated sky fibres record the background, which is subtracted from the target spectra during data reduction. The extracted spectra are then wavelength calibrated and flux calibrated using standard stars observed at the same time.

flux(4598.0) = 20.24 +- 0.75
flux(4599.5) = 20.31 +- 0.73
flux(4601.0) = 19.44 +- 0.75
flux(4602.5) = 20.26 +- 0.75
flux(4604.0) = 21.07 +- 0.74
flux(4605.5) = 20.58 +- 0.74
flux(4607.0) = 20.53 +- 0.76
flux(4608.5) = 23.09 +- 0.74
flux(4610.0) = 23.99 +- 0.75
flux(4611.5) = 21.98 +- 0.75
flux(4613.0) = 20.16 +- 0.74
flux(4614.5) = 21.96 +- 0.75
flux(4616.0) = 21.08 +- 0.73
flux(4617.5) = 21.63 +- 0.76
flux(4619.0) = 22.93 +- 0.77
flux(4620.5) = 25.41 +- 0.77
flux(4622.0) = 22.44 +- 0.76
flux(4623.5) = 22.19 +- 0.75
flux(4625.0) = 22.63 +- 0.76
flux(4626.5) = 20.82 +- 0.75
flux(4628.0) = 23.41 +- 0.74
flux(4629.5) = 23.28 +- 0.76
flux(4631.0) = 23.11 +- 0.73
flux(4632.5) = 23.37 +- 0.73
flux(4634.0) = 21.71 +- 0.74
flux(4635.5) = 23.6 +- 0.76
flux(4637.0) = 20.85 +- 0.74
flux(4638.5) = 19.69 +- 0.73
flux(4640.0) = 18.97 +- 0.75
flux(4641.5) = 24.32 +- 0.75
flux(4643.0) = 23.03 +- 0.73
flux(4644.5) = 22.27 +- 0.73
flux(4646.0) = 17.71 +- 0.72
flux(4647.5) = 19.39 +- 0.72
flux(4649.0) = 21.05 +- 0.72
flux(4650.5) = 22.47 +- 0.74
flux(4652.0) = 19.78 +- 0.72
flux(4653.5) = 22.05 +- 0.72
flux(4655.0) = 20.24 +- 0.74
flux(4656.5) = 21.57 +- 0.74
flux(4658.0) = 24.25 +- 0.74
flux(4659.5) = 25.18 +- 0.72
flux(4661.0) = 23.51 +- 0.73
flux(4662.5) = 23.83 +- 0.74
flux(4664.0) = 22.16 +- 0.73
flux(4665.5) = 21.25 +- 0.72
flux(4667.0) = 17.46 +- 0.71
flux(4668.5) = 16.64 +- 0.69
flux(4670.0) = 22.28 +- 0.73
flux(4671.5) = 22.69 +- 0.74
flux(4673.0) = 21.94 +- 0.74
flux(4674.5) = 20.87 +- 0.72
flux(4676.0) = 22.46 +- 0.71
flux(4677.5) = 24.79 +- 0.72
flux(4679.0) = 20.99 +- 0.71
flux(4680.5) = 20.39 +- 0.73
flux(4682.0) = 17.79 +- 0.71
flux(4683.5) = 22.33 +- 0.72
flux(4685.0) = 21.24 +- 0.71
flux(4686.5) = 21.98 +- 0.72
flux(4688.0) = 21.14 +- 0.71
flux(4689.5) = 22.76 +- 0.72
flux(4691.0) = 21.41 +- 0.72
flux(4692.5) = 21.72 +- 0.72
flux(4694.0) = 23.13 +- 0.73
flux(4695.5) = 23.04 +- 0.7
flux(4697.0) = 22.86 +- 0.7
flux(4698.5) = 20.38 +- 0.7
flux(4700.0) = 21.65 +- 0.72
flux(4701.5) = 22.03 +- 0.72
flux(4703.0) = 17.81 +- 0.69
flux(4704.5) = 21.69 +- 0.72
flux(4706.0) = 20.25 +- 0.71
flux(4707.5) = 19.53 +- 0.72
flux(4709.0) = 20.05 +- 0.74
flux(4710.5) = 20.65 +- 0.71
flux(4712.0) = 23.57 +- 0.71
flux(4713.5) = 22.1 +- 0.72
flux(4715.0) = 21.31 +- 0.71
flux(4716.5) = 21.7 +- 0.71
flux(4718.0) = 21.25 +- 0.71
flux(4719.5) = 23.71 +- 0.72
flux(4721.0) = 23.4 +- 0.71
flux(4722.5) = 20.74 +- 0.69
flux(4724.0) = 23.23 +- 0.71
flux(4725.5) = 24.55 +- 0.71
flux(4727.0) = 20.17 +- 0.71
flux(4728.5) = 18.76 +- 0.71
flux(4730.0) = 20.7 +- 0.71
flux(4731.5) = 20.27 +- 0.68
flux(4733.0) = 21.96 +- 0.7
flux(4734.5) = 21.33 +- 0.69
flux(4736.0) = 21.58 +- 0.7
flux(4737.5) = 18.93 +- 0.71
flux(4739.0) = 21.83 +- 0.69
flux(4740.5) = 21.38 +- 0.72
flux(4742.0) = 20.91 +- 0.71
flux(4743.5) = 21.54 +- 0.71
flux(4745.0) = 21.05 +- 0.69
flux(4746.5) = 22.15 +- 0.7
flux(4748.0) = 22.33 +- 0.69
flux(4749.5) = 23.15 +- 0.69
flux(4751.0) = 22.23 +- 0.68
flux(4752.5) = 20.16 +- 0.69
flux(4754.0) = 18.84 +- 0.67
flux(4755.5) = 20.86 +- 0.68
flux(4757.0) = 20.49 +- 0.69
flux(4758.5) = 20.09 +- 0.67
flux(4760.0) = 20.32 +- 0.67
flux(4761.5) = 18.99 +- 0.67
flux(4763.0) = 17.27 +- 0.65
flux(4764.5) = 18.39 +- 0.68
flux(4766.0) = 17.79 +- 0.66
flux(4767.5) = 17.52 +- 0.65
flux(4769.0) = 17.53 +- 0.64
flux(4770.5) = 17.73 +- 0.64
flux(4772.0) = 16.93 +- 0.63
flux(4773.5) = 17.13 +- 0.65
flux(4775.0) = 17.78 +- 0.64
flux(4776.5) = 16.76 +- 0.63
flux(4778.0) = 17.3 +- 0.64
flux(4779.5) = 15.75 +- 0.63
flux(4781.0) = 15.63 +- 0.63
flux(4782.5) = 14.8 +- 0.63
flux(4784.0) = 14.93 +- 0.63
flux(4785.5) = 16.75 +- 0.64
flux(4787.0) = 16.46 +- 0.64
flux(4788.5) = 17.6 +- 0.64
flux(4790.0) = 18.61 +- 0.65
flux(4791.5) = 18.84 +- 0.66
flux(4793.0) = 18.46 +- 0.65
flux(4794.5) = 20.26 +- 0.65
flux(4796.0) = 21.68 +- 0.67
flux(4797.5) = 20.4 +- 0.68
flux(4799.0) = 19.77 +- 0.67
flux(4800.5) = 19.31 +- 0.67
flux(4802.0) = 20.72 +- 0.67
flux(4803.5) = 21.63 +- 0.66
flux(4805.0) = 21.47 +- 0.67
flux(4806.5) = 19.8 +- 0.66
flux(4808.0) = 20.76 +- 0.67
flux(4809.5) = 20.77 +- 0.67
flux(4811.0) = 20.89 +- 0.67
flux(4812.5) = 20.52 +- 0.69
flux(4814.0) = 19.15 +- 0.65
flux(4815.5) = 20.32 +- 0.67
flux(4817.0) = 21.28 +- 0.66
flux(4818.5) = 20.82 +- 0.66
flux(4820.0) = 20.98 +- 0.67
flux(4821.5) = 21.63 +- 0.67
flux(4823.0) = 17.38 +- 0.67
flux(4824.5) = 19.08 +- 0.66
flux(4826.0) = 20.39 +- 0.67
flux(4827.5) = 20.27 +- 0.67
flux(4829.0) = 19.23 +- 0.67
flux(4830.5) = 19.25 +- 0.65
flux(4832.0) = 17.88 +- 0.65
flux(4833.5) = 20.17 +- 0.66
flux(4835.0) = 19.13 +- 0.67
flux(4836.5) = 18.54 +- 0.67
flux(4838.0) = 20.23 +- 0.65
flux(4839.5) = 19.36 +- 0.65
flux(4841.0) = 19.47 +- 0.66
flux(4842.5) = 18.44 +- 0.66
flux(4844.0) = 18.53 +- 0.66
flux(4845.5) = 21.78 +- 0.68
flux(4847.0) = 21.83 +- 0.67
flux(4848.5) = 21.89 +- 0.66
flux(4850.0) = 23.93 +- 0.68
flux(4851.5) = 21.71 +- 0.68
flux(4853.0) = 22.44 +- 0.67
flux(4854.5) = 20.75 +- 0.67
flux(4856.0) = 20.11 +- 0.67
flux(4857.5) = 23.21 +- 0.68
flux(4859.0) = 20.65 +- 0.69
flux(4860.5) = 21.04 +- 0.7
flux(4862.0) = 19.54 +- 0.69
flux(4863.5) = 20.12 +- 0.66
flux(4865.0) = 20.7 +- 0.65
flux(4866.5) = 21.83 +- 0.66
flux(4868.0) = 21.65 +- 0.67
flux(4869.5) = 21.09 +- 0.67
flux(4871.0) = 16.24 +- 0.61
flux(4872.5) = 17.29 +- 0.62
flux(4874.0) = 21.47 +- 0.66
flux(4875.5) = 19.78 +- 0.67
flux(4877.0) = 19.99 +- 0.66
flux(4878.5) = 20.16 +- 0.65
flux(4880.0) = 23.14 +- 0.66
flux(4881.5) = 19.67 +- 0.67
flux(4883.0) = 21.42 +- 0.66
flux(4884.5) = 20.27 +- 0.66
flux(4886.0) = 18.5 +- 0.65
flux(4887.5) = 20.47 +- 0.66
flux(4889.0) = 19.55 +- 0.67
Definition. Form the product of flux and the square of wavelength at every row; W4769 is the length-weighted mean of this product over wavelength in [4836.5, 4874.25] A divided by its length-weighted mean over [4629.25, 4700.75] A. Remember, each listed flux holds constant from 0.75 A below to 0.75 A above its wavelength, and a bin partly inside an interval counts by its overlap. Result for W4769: 1.0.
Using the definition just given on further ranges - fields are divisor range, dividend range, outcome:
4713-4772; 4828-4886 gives 1.03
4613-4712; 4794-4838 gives 0.99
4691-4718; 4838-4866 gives 1.04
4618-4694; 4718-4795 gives 0.93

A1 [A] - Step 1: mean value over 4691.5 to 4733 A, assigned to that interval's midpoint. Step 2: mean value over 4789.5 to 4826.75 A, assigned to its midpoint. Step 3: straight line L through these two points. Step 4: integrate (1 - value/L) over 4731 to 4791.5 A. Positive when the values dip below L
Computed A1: 5.2 A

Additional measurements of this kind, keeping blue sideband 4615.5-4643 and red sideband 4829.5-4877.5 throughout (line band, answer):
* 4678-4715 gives 0.73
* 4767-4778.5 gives 2.03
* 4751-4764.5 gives 0.94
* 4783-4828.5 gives 2.34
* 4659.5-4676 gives 0.37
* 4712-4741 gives -0.16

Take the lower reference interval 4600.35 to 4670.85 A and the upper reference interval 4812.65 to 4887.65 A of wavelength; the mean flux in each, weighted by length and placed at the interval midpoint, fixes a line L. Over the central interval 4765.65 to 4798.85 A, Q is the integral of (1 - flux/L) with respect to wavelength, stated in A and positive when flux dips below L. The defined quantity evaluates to 5.0 A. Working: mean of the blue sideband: 21.7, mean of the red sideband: 20.3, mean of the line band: 17.6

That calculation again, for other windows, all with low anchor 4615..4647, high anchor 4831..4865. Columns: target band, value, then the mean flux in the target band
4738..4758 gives 0.0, 21.3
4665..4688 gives 0.8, 21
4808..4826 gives 0.4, 20.3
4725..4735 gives 0.2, 21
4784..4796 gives 1.6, 18.2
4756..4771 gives 1.7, 18.7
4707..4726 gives -0.5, 22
